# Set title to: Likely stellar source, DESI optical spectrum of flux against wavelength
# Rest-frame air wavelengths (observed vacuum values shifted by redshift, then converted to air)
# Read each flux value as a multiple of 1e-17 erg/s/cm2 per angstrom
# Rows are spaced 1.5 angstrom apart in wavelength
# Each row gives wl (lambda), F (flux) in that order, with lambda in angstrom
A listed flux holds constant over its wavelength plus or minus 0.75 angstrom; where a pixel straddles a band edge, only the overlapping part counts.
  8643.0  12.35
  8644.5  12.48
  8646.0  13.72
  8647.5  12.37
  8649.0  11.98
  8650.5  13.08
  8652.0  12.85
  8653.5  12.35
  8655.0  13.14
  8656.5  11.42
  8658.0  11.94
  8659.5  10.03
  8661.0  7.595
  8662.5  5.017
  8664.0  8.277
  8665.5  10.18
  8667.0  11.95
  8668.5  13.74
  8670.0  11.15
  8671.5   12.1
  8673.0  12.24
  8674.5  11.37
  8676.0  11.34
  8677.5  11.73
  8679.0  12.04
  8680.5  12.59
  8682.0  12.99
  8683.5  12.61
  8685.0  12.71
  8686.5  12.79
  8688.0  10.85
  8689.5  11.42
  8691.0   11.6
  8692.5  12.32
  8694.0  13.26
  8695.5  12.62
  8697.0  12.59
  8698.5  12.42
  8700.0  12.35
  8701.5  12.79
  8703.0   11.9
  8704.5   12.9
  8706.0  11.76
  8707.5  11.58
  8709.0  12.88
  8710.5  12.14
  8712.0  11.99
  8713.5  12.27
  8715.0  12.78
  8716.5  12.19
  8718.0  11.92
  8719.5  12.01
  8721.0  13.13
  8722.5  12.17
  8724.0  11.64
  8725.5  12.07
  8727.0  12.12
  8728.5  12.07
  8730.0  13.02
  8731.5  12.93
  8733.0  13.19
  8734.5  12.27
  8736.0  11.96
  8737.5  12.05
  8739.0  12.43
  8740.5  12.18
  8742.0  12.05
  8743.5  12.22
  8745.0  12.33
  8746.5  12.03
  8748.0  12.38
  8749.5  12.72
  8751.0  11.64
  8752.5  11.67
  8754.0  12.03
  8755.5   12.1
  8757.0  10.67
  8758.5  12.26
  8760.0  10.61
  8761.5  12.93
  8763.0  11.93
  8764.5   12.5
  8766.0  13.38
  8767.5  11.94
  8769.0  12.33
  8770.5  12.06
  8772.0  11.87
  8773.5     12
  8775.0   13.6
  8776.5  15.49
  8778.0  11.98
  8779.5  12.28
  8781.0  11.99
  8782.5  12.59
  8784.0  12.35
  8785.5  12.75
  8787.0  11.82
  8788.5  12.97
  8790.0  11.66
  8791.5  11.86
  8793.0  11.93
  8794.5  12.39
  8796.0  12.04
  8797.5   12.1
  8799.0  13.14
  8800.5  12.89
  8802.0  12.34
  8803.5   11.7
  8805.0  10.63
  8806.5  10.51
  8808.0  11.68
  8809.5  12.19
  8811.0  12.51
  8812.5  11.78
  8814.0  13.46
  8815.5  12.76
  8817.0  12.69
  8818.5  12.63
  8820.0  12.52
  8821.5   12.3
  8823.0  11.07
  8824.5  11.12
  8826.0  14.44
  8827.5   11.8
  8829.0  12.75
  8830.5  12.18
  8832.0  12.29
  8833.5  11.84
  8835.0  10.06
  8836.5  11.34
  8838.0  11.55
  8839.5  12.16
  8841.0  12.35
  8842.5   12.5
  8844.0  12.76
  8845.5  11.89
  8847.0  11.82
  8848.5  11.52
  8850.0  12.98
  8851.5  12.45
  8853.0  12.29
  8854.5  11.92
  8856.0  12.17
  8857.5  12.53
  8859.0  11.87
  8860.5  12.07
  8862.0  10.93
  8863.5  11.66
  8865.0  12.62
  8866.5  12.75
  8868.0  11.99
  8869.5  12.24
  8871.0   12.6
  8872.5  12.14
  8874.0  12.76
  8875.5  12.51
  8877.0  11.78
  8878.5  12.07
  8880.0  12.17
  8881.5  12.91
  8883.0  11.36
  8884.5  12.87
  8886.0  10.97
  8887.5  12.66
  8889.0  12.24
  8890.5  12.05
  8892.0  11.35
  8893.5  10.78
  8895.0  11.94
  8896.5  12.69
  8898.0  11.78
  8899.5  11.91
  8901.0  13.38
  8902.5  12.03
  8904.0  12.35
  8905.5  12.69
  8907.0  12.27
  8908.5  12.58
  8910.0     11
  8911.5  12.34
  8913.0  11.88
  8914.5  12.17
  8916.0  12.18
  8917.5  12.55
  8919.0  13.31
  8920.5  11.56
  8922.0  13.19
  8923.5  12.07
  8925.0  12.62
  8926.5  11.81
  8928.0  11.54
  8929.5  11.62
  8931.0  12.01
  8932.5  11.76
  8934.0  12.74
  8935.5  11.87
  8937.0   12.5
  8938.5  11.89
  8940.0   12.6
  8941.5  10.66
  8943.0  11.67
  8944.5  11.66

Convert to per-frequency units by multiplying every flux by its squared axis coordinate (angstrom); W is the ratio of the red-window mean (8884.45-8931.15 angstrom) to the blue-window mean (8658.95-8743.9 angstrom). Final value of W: 1.07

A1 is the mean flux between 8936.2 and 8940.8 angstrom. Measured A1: 12.3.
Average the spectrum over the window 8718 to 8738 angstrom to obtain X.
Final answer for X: 12.3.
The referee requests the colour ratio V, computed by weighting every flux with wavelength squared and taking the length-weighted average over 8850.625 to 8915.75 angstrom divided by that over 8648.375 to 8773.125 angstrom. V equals 1.05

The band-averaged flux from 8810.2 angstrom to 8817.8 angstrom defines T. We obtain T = 12.6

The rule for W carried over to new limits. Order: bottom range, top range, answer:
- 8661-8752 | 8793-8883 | 1.04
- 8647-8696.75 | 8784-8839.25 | 1.07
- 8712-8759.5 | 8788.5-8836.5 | 1.01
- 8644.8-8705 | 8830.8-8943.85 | 1.07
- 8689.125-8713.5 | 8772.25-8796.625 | 1.03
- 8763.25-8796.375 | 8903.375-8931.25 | 1.01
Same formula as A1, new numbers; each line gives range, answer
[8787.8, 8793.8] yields 12.1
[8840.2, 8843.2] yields 12.4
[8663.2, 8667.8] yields 10.1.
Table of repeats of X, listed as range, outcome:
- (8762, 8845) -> 12.3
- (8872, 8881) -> 12.3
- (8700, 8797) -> 12.3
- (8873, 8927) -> 12.2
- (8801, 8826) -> 12.1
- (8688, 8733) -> 12.3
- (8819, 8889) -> 12.1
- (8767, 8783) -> 12.6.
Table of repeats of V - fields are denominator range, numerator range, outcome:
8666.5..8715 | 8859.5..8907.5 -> 1.04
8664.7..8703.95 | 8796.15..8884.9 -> 1.04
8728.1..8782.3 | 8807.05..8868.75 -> 1.01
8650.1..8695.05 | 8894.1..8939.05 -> 1.12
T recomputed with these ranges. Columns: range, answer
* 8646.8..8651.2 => 12.5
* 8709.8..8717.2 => 12.3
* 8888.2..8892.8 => 11.9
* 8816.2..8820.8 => 12.6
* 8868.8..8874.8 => 12.4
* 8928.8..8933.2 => 11.8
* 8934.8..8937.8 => 12.2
